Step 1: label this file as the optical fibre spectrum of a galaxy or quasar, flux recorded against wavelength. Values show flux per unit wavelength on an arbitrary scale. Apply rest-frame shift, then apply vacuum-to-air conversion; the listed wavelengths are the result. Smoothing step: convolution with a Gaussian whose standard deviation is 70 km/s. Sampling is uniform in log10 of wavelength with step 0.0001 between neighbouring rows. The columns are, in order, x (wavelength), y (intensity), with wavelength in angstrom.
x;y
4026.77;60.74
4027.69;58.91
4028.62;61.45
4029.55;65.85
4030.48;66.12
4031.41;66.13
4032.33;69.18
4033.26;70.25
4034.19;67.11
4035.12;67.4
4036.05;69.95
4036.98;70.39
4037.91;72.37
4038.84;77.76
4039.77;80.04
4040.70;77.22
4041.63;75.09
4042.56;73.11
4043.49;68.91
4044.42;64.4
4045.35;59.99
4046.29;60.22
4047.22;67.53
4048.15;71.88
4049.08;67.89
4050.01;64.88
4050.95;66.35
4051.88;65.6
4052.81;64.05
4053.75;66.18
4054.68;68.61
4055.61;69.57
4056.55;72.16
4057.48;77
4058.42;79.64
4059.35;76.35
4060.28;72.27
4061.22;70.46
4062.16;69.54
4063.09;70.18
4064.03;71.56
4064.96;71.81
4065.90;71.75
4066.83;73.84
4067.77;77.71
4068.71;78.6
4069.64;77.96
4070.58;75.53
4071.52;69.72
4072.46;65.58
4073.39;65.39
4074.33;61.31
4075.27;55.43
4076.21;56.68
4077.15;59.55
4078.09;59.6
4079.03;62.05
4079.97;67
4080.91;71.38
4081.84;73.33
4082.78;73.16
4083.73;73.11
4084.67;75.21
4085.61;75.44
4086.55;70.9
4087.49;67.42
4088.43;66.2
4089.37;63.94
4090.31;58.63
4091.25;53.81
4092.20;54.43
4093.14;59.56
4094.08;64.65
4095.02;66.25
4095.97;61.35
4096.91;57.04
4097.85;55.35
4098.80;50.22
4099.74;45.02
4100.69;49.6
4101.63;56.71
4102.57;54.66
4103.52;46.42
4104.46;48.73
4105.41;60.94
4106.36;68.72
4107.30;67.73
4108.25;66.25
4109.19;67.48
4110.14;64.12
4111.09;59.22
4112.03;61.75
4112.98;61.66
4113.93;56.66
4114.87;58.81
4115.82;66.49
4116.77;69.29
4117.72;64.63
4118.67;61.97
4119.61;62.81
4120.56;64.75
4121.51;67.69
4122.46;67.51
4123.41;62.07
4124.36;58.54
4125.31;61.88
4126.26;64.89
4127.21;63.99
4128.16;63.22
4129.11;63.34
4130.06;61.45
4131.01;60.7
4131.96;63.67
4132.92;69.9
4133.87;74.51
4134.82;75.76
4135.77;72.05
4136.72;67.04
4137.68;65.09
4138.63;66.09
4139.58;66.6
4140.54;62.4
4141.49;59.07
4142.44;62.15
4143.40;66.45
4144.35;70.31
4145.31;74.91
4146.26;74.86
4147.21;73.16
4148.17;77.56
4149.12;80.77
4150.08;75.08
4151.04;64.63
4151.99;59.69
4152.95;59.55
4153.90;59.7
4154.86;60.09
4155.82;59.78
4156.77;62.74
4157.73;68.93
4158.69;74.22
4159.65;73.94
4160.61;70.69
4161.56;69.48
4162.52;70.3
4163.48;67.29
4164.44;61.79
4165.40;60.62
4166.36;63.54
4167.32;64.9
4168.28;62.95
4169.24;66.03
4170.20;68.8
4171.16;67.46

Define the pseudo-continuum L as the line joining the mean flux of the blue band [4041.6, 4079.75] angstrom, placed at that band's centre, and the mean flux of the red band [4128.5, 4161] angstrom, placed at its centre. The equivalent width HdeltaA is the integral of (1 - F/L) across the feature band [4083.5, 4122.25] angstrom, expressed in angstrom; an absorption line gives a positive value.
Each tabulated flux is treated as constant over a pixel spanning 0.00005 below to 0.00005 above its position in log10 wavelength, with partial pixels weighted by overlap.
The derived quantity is 3.7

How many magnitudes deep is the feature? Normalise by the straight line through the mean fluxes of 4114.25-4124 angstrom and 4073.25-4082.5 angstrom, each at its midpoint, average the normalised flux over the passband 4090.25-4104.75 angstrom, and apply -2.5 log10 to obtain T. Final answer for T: 0.159 mag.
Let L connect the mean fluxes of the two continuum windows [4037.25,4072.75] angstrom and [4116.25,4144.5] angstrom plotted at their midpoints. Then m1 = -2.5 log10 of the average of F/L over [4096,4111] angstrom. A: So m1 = 0.17 mag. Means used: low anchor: 71.2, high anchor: 65.3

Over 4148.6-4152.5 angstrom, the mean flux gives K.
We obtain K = 70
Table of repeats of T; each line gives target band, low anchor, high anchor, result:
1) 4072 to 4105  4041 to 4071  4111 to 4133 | 0.10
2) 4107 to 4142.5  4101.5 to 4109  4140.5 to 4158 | -0.03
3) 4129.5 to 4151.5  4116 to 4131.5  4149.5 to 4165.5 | -0.06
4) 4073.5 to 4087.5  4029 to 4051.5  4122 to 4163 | 0.03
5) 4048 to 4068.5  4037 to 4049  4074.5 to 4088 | -0.03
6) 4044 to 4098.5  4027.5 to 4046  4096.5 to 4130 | -0.03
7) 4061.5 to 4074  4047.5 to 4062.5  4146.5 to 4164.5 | -0.03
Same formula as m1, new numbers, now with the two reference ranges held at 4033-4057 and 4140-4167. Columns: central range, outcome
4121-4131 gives 0.07 mag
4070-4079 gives 0.09 mag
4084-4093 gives 0.05 mag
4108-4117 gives 0.08 mag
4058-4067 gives -0.06 mag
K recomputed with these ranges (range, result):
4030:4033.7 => 68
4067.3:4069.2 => 78.2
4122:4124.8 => 62.7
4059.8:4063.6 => 70.6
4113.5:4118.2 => 63.2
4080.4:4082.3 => 72.6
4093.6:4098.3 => 61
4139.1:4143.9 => 63.4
